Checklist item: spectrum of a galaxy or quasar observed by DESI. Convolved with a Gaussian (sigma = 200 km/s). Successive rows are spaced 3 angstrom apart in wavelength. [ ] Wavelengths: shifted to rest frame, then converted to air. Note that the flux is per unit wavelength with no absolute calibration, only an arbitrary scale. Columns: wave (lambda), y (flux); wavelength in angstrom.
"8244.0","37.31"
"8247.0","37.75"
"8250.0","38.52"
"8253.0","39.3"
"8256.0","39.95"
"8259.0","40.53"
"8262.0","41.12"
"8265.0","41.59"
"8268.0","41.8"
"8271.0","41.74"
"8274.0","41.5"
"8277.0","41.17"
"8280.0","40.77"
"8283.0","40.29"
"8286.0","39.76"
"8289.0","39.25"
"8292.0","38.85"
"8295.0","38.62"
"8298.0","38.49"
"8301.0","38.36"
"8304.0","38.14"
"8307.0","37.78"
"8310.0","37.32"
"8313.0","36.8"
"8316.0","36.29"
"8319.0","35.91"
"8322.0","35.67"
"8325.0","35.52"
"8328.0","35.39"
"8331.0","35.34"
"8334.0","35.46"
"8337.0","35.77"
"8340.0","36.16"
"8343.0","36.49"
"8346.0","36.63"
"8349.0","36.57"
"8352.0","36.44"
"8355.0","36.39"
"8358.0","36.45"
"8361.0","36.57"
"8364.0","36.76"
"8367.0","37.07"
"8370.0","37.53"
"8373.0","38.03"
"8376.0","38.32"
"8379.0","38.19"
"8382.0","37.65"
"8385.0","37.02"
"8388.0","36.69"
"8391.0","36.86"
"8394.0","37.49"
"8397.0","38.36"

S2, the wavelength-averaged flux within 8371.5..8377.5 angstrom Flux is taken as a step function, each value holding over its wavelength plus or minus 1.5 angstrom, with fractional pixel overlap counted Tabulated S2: 38.2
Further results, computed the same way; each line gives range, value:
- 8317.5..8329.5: 35.6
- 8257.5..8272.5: 41.4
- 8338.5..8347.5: 36.4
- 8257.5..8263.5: 40.8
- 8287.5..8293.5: 39.1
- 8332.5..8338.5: 35.6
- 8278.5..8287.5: 40.3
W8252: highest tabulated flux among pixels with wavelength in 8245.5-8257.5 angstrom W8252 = 39.95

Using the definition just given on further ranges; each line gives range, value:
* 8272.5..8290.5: 41.5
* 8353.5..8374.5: 38.03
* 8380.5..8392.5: 37.65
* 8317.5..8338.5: 35.91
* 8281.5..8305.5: 40.29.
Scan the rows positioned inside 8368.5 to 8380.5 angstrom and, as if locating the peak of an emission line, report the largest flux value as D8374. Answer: 38.32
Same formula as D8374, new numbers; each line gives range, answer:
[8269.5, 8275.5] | 41.74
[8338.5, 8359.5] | 36.63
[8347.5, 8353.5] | 36.57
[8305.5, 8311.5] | 37.78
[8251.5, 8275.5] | 41.8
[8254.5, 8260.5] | 40.53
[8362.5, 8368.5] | 37.07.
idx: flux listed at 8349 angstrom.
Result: 36.57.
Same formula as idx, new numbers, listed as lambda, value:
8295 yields 38.62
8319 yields 35.91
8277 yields 41.17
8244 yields 37.31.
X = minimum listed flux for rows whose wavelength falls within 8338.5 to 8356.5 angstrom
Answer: 36.16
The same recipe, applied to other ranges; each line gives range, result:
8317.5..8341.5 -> 35.34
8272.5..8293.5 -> 38.85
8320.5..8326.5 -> 35.52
